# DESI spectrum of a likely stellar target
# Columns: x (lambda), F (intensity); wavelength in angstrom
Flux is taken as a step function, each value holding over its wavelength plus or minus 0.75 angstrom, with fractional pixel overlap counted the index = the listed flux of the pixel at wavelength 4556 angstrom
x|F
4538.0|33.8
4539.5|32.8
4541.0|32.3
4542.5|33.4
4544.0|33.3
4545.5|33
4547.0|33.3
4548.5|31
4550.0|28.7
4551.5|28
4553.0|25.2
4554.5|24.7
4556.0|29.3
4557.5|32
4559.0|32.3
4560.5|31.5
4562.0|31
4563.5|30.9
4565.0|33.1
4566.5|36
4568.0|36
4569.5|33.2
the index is 29.3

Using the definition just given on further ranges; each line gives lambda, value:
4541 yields 32.3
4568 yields 36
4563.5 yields 30.9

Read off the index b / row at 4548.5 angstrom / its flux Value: 31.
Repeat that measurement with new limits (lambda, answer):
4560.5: 31.5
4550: 28.7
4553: 25.2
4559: 32.3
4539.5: 32.8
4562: 31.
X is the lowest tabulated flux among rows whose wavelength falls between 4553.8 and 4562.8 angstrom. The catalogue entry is 24.7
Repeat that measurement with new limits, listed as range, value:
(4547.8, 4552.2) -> 28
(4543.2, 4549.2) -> 31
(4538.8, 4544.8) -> 32.3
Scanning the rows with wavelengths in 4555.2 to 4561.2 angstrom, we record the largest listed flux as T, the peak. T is 32.3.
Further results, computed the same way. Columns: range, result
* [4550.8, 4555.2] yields 28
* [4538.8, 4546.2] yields 33.4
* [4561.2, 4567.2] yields 36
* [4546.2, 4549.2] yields 33.3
